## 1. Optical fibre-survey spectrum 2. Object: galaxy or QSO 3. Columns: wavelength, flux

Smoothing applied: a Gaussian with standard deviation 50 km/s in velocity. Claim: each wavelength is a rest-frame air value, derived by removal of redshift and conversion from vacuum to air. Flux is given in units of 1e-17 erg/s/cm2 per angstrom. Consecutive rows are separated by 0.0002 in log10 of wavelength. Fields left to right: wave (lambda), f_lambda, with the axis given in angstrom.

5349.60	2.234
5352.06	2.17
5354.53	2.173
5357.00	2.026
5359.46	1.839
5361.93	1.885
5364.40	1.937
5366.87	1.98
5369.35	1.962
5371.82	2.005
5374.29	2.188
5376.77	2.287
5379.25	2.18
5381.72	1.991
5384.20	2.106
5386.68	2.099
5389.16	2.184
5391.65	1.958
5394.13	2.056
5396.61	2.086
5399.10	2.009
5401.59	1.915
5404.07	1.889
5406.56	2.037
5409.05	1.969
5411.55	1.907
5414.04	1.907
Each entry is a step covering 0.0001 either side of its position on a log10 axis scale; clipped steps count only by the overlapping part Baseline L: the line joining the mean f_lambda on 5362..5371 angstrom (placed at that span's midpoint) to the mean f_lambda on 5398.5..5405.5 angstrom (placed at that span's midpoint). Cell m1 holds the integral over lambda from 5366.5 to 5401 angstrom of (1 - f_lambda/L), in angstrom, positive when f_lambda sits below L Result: -2.4 angstrom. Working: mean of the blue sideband 1.95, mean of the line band 2.08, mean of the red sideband 1.93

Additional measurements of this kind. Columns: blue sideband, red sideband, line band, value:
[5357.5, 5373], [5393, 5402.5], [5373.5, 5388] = -1.20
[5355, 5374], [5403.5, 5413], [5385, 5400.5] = -0.84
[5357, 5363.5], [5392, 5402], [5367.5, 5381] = -1.16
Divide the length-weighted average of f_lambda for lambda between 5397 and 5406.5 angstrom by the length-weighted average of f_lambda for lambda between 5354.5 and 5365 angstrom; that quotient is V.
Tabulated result 1.01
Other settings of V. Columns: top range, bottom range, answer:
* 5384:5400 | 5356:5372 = 1.07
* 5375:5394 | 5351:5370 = 1.06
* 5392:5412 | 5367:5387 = 0.95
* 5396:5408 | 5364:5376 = 0.98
